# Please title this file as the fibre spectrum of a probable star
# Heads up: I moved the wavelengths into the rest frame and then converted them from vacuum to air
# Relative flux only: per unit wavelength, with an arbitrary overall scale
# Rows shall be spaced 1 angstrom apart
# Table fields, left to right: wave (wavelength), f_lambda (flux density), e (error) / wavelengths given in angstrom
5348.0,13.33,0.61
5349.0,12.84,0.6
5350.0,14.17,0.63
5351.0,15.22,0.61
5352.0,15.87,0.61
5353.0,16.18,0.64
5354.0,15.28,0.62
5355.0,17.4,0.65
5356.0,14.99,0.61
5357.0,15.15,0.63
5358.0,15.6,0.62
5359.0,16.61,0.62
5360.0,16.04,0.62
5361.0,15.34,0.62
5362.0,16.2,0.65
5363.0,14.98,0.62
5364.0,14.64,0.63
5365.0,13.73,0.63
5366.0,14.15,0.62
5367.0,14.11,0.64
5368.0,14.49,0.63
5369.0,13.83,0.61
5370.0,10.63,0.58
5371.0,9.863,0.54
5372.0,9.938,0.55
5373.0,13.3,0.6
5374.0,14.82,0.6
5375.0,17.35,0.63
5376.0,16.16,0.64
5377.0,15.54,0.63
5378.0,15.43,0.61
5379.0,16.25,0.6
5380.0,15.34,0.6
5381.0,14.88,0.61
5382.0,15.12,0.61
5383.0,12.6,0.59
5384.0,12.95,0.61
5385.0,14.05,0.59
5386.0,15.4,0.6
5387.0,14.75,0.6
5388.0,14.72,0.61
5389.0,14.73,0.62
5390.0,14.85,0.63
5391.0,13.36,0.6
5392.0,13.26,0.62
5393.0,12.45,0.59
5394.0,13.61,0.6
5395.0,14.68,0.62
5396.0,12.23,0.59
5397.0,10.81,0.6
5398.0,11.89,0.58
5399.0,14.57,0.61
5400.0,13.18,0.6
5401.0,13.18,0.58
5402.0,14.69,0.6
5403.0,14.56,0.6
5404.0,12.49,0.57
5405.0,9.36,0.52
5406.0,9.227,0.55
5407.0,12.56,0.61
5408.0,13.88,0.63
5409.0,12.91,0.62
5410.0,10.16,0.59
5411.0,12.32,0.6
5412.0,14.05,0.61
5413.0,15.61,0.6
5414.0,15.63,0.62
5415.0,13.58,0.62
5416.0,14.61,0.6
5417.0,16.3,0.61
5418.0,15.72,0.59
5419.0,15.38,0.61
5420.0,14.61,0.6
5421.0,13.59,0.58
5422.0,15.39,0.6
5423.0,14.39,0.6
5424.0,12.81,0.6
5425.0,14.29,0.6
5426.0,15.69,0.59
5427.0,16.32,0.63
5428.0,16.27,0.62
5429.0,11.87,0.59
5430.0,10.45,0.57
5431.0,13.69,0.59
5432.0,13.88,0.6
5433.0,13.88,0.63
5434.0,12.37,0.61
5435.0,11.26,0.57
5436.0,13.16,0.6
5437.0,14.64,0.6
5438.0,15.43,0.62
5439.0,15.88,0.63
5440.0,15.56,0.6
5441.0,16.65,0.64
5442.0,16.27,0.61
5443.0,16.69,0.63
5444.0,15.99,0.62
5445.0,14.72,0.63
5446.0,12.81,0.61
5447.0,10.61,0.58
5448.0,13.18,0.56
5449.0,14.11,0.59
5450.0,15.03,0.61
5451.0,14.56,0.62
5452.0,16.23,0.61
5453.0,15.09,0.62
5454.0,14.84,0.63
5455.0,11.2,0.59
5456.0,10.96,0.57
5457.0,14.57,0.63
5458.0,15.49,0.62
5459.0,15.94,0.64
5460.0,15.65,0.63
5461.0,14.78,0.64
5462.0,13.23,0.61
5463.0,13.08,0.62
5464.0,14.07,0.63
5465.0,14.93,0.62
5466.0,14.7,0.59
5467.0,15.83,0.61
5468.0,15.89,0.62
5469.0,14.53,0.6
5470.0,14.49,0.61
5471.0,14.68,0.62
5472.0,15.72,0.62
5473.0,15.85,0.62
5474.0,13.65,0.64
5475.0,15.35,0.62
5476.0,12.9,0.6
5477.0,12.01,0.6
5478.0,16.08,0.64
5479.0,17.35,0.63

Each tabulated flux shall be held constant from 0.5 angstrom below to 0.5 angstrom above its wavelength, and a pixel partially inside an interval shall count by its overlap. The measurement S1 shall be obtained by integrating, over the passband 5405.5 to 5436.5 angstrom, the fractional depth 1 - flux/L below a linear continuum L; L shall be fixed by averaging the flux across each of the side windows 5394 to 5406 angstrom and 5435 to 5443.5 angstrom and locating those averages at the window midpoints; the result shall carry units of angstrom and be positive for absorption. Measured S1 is 0.8 angstrom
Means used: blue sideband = 12.8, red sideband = 15.3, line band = 13.7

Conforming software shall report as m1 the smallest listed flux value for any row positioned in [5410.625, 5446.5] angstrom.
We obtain 10.45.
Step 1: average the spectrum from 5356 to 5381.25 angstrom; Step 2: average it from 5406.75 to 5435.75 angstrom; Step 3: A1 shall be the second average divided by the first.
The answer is 1.0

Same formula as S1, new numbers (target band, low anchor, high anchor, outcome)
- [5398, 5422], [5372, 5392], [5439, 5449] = 1.8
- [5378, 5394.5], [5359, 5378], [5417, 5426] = 0.1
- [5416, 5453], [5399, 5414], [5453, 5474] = -2.1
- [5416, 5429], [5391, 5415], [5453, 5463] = -1.5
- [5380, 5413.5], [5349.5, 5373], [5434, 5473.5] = 2.7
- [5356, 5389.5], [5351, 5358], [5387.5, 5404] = 0.5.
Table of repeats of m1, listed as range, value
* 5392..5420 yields 9.227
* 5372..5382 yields 9.938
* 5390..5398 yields 10.81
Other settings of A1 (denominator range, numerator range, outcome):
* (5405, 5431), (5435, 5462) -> 1.05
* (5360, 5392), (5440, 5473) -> 1.02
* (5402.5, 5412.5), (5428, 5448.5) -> 1.15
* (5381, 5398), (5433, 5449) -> 1.05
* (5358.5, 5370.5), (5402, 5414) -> 0.87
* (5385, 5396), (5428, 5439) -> 0.95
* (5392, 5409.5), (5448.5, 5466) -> 1.13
